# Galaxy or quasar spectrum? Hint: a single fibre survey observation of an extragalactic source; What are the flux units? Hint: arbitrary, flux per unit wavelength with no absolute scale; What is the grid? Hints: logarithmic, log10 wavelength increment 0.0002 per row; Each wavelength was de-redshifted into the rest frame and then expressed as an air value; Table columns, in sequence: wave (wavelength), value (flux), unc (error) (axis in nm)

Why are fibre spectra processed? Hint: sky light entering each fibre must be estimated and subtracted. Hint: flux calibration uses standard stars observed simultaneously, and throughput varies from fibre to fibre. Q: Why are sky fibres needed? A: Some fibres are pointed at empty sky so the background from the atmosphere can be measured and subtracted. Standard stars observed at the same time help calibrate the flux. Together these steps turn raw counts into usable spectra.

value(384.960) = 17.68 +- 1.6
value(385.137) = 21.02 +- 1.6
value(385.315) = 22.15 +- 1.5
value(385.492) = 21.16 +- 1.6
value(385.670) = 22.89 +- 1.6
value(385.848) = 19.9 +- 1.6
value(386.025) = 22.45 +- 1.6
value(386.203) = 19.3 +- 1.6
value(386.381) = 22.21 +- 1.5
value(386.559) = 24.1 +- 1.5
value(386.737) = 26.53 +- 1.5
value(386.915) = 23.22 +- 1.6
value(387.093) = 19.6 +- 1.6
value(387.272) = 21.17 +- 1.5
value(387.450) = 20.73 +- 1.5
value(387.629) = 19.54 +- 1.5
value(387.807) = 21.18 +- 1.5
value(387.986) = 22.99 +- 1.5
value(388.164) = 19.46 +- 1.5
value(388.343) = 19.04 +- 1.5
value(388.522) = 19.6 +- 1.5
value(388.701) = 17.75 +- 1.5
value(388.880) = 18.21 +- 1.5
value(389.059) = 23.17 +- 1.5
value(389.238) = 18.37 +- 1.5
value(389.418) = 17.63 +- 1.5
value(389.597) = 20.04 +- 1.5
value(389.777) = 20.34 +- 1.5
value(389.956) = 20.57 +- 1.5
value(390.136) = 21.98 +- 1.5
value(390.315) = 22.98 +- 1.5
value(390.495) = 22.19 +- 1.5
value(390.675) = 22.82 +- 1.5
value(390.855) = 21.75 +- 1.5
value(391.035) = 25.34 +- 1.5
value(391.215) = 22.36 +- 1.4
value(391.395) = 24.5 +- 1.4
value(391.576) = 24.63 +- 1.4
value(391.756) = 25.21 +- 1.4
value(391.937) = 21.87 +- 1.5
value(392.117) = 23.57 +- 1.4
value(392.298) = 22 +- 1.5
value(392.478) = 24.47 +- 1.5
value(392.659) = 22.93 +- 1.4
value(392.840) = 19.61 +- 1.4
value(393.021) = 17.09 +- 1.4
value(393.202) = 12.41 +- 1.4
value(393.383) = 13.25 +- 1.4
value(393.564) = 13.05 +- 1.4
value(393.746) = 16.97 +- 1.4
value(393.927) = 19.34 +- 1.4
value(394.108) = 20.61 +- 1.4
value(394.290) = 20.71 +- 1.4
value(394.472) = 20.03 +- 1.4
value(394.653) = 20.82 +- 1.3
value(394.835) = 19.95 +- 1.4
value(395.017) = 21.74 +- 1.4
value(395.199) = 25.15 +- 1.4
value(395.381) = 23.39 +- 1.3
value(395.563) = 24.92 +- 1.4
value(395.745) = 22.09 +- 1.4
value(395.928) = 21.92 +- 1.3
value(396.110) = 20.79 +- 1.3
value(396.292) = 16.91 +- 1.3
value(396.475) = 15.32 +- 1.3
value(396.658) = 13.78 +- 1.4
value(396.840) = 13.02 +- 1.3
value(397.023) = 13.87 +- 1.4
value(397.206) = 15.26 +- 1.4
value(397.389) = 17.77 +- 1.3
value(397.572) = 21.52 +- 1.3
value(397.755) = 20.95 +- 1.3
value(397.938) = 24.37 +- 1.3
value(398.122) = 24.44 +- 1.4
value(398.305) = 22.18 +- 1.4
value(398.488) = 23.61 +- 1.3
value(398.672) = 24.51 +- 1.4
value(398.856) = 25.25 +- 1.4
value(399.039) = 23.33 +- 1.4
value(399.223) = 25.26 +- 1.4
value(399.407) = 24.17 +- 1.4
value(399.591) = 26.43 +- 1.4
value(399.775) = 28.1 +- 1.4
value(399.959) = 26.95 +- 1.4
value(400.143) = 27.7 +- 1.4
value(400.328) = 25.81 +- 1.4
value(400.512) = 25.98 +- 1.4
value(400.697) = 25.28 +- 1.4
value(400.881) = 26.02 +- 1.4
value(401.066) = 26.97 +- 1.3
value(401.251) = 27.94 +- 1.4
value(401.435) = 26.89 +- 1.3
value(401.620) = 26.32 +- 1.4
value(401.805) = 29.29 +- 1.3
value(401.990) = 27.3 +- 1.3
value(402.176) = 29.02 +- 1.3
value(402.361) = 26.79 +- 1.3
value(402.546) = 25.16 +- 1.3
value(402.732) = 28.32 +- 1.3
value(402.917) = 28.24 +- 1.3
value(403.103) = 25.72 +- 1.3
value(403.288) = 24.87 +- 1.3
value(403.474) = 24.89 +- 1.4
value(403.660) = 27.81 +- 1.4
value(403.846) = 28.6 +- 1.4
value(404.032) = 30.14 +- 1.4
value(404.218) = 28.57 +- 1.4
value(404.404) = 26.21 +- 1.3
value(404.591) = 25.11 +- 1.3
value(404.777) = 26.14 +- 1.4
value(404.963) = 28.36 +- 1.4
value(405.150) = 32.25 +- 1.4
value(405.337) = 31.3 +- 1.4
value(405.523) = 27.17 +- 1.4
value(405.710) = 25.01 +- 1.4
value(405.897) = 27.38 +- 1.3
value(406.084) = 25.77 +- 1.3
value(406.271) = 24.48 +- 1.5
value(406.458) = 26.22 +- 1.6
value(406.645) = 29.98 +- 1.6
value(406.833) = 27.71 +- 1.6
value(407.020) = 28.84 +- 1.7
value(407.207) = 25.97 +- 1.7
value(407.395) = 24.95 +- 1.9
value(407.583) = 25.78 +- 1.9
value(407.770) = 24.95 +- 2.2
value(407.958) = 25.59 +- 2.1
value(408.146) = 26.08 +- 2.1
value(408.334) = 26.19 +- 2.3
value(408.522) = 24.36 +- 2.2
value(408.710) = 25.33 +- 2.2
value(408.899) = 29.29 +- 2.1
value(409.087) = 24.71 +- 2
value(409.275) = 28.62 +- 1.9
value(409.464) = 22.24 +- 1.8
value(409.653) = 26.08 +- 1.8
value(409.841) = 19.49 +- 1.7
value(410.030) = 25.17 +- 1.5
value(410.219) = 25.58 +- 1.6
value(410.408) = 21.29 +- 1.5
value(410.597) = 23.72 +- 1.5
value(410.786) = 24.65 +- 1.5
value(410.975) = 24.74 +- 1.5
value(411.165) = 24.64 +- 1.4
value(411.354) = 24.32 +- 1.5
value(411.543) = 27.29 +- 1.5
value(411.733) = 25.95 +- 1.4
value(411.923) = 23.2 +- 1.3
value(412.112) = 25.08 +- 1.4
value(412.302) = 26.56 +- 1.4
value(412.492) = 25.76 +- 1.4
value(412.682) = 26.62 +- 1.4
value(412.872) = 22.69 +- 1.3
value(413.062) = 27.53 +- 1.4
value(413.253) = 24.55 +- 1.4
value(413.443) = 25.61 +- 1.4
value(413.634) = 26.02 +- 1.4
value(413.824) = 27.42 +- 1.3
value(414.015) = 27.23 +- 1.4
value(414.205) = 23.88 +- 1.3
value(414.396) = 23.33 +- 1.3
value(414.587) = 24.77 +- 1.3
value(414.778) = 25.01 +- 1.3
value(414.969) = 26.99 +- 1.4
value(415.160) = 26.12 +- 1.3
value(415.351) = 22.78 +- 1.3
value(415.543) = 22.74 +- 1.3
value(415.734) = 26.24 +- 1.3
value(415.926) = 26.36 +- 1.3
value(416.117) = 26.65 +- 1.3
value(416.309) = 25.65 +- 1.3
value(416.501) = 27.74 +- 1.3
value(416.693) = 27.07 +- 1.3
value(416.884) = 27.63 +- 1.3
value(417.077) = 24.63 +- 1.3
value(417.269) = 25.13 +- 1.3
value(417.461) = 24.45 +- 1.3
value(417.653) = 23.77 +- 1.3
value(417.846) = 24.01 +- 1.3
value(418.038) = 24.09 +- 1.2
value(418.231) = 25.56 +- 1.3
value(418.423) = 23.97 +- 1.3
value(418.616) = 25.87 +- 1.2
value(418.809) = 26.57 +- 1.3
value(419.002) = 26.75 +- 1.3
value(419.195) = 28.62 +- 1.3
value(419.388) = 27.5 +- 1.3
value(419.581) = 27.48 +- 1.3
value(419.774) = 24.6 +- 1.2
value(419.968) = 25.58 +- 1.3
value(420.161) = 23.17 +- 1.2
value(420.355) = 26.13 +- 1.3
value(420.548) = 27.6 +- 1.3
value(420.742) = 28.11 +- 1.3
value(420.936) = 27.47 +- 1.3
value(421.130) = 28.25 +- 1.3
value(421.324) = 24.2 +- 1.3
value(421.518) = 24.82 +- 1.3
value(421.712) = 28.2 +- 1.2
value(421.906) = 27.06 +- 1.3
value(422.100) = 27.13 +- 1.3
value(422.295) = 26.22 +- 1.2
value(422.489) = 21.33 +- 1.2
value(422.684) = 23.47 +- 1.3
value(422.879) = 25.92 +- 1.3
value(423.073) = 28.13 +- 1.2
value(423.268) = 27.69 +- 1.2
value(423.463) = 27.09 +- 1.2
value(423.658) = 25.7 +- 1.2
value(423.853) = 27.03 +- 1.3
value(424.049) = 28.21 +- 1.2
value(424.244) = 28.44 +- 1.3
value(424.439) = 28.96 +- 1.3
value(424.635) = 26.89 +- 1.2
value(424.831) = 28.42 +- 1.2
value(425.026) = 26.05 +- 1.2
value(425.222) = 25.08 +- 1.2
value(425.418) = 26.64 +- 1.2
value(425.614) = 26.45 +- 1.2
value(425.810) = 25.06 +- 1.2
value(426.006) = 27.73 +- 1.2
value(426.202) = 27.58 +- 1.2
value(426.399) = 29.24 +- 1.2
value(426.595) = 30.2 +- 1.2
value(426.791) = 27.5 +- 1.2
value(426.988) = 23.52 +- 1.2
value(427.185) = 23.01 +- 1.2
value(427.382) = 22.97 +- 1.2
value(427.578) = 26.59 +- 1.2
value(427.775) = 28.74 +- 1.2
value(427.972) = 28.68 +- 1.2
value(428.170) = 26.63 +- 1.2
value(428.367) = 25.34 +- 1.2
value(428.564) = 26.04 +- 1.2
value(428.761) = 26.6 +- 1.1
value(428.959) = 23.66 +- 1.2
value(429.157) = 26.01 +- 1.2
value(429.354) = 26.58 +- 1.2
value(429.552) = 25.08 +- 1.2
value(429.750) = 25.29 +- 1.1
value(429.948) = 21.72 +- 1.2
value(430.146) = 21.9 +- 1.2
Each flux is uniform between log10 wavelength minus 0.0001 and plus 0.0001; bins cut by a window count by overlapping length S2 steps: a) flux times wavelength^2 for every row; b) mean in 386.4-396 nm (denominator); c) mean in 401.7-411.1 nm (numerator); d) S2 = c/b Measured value 1.4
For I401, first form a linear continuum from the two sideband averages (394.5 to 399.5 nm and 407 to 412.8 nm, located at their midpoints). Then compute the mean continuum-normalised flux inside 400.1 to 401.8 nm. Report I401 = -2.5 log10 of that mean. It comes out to -0.20 mag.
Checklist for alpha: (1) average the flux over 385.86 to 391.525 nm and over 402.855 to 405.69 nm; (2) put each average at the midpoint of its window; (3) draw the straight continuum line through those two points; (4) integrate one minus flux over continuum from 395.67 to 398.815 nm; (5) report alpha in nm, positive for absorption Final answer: 0.66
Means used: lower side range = 21.3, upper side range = 27.6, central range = 19.6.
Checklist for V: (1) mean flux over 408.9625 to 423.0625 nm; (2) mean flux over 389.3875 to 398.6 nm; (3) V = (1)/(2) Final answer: 1.24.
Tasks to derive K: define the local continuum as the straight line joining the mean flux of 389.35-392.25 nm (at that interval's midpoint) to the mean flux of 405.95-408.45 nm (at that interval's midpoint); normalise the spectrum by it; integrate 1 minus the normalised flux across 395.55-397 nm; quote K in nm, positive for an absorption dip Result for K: 0.347 nm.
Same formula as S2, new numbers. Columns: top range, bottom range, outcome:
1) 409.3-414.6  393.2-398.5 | 1.39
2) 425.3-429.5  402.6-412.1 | 1.11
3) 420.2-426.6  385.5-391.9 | 1.48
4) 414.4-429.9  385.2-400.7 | 1.41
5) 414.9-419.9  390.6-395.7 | 1.38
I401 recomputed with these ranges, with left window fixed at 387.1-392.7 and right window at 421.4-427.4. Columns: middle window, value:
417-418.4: 0.046 mag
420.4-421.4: -0.045 mag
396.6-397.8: 0.340 mag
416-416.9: -0.063 mag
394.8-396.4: 0.024 mag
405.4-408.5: -0.103 mag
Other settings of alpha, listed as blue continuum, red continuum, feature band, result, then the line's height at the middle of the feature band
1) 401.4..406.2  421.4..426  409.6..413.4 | 0.33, 27.1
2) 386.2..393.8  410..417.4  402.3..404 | -0.25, 23.3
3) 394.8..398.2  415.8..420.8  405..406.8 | -0.42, 22.5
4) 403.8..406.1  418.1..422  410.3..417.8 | 0.47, 27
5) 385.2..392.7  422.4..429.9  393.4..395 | 0.26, 22.4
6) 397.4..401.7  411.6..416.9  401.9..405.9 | -0.36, 25.2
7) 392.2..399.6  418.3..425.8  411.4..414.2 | -0.17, 24.3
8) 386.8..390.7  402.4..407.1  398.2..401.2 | -0.03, 25.2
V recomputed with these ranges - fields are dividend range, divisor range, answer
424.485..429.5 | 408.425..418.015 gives 1.05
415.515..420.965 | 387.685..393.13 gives 1.21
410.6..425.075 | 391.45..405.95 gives 1.10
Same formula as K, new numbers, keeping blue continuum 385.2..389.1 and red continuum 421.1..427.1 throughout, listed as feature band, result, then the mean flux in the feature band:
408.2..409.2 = -0.07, 26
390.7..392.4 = -0.13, 23.5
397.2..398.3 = 0.07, 21.3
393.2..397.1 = 0.62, 18.8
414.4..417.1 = -0.03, 25.7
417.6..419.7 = 0.00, 25.9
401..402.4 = -0.26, 27.6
